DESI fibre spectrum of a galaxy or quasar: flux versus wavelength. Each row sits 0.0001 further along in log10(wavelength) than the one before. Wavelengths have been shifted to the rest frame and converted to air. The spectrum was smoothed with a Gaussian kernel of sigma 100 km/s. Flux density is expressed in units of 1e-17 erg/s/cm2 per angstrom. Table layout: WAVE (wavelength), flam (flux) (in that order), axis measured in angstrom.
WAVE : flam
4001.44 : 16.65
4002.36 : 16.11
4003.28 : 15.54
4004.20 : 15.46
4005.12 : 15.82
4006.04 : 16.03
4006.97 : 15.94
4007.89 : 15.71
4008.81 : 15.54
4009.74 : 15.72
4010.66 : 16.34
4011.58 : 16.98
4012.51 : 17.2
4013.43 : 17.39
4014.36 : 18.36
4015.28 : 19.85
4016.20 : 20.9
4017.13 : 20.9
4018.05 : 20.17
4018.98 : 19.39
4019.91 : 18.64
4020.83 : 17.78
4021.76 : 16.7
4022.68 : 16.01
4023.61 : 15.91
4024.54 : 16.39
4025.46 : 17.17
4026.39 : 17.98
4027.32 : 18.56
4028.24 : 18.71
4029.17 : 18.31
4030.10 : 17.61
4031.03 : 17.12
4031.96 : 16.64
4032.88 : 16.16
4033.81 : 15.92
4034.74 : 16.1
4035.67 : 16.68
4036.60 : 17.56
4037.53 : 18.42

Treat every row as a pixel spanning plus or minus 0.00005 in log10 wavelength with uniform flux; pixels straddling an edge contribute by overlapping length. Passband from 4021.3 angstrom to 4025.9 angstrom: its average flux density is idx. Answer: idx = 16.5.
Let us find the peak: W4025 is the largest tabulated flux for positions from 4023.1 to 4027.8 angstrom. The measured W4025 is 18.56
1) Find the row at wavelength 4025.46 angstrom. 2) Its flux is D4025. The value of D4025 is 17.17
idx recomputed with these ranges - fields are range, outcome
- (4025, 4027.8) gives 17.9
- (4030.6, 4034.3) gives 16.5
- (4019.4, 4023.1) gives 17.3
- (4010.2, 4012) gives 16.7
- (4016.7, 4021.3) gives 19.4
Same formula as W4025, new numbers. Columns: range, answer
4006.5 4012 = 16.98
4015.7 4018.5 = 20.9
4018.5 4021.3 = 19.39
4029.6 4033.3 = 17.61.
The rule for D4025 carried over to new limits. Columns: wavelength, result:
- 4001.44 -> 16.65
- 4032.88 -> 16.16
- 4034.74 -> 16.1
